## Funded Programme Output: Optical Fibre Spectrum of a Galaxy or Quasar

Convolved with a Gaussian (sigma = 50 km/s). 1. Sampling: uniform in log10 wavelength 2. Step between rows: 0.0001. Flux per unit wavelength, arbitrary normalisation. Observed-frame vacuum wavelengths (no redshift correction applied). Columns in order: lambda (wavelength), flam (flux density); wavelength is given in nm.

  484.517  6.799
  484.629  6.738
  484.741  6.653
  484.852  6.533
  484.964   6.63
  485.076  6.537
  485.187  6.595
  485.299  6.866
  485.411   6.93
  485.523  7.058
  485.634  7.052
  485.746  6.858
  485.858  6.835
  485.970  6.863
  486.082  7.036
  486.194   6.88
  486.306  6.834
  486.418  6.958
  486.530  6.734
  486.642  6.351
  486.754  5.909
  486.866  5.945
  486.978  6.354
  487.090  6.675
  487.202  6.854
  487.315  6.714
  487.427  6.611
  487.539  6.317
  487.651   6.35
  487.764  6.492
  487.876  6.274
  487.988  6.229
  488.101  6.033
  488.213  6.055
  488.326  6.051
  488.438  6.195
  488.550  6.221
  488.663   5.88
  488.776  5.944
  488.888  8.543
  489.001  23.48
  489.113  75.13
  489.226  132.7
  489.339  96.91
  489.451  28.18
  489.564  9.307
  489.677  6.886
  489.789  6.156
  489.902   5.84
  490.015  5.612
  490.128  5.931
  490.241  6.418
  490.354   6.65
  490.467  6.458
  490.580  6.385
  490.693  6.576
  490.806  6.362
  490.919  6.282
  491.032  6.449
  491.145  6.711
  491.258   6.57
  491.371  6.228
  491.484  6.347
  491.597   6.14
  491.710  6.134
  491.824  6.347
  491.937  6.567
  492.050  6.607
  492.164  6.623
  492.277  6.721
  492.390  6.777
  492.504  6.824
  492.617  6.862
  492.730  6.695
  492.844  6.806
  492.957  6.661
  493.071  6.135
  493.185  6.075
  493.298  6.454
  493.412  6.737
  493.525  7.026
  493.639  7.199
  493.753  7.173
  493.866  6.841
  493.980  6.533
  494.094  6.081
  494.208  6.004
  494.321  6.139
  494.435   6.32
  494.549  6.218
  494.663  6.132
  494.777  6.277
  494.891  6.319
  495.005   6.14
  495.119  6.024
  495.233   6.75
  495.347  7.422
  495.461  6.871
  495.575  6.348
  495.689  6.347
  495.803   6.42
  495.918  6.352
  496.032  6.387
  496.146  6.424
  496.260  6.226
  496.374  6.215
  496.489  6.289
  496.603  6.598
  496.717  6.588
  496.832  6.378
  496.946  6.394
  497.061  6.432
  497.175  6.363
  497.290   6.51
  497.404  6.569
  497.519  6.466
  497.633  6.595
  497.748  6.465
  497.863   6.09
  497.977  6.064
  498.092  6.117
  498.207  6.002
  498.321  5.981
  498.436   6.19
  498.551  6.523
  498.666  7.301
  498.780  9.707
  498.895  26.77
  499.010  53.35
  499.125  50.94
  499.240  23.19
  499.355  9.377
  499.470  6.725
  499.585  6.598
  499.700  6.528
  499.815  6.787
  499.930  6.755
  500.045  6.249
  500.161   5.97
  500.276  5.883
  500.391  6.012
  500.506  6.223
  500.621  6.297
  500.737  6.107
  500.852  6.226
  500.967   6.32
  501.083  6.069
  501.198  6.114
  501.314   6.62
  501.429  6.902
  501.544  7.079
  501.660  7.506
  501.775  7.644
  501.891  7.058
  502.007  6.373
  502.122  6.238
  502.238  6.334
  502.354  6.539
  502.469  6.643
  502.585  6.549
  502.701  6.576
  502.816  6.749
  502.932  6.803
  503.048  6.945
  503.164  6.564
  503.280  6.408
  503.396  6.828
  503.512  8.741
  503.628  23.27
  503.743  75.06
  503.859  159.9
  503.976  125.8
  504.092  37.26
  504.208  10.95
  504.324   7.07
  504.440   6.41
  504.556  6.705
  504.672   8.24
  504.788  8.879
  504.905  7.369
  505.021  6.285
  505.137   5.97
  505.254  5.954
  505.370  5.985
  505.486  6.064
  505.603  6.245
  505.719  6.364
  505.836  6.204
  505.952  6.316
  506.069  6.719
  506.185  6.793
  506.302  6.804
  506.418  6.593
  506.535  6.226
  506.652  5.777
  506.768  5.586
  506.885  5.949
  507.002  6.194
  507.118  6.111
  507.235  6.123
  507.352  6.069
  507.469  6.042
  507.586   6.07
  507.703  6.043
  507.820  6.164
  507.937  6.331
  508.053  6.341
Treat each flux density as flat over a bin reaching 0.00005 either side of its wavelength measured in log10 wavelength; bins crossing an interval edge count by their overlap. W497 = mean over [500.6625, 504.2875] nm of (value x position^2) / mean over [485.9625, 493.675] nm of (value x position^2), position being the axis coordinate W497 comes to 1.81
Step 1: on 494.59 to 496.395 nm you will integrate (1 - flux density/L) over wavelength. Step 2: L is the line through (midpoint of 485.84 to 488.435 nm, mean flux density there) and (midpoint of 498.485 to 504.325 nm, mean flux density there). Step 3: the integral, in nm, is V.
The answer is 0.89 nm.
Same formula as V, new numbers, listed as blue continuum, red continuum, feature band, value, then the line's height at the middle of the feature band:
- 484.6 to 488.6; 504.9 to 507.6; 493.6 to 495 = 0.00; 6.43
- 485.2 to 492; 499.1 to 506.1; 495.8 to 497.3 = 0.77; 13.1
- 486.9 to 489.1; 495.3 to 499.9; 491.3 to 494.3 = 0.87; 9.24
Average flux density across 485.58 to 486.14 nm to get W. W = 6.92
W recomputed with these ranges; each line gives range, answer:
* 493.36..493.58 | 6.9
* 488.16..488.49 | 6.1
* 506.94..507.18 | 6.16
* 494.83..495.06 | 6.23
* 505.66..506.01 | 6.3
